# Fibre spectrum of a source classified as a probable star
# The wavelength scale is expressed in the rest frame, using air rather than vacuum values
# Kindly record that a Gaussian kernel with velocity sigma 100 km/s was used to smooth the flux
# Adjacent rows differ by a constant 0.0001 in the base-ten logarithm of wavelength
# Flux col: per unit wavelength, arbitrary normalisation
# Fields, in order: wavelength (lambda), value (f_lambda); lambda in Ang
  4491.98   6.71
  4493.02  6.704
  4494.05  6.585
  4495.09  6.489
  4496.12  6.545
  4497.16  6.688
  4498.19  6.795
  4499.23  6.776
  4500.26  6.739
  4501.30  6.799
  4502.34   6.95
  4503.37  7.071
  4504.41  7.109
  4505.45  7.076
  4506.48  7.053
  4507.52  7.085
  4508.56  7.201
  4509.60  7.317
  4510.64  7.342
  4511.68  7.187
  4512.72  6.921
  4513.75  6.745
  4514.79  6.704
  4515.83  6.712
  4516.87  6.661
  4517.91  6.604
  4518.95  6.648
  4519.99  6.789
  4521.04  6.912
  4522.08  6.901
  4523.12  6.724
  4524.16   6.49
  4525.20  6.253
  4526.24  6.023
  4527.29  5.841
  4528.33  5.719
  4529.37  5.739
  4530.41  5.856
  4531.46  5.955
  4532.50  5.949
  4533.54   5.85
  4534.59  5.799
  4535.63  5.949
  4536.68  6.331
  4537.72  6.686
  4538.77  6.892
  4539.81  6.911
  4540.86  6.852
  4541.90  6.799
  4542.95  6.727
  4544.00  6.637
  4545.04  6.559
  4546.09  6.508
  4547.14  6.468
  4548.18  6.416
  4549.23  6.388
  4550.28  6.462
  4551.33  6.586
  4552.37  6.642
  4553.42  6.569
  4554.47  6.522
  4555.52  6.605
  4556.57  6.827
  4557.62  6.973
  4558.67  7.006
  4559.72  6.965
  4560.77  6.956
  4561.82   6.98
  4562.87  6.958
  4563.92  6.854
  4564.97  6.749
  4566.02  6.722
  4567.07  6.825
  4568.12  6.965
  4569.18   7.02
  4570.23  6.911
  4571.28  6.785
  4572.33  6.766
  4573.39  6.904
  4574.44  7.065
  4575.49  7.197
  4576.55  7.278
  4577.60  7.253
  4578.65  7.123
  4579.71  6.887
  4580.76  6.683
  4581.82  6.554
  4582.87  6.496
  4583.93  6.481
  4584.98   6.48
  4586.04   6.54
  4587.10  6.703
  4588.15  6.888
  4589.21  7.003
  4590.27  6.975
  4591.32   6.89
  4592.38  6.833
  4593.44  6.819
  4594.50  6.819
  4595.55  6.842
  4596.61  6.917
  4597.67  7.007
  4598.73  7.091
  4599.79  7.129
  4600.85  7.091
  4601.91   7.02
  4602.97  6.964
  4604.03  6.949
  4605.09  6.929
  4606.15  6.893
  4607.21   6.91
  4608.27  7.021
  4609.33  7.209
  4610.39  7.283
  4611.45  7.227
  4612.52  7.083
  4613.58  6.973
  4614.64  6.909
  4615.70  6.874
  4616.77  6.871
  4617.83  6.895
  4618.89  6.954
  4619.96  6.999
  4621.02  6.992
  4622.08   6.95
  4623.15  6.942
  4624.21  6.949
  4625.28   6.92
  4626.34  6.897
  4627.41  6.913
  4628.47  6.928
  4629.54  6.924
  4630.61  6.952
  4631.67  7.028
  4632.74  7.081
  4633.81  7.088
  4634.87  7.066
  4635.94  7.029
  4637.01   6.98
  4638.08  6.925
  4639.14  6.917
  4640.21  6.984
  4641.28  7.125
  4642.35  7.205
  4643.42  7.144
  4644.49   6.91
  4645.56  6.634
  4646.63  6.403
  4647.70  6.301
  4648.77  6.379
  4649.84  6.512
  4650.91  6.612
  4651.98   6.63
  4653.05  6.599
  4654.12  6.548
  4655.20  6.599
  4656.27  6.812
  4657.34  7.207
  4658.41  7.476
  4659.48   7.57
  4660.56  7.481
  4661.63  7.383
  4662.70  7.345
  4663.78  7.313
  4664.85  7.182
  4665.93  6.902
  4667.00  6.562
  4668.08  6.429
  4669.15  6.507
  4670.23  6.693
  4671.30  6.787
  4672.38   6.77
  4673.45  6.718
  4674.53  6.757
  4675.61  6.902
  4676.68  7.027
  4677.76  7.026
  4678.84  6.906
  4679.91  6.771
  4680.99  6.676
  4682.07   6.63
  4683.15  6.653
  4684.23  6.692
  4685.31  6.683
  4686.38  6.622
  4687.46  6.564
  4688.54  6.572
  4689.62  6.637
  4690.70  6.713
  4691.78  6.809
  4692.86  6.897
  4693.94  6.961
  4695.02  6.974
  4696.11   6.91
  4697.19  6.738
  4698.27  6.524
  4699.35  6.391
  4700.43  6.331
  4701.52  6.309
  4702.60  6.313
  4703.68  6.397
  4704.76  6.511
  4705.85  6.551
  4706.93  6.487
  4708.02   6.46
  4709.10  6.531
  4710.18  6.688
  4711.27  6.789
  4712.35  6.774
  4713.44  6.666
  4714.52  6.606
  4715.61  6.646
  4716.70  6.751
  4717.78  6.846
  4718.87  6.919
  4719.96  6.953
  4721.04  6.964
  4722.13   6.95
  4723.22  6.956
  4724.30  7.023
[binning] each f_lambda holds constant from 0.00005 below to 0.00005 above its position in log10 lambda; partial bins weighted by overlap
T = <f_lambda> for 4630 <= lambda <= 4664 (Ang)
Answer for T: 6.94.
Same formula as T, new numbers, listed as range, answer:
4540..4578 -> 6.8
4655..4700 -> 6.85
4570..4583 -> 6.93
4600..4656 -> 6.91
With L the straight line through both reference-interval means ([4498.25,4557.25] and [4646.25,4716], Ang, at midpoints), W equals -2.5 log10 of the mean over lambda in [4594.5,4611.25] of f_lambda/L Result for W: -0.055 mag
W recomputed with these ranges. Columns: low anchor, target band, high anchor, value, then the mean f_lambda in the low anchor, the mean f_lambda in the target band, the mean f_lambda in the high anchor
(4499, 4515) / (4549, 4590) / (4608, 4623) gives 0.032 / 7.02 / 6.81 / 7.01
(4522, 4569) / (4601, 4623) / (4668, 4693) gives -0.059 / 6.52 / 7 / 6.73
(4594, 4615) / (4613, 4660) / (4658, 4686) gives 0.010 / 7.02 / 6.9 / 6.91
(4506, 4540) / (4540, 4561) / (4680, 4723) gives -0.019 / 6.53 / 6.67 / 6.67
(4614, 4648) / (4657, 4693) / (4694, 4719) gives -0.021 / 6.93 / 6.88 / 6.61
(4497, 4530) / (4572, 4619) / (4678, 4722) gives -0.035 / 6.74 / 6.93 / 6.68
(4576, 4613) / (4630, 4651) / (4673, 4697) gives -0.003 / 6.92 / 6.87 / 6.78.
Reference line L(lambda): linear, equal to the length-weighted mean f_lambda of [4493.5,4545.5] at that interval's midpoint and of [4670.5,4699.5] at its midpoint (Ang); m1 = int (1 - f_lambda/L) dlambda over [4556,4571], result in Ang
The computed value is -0.6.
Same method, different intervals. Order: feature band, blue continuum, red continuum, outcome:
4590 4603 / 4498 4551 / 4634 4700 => -0.5 Ang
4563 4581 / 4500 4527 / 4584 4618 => -0.1 Ang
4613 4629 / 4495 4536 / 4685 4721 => -0.7 Ang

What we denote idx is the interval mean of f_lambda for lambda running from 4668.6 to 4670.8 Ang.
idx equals 6.62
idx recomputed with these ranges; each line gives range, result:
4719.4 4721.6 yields 6.96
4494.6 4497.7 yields 6.59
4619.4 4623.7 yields 6.97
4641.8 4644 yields 7.16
